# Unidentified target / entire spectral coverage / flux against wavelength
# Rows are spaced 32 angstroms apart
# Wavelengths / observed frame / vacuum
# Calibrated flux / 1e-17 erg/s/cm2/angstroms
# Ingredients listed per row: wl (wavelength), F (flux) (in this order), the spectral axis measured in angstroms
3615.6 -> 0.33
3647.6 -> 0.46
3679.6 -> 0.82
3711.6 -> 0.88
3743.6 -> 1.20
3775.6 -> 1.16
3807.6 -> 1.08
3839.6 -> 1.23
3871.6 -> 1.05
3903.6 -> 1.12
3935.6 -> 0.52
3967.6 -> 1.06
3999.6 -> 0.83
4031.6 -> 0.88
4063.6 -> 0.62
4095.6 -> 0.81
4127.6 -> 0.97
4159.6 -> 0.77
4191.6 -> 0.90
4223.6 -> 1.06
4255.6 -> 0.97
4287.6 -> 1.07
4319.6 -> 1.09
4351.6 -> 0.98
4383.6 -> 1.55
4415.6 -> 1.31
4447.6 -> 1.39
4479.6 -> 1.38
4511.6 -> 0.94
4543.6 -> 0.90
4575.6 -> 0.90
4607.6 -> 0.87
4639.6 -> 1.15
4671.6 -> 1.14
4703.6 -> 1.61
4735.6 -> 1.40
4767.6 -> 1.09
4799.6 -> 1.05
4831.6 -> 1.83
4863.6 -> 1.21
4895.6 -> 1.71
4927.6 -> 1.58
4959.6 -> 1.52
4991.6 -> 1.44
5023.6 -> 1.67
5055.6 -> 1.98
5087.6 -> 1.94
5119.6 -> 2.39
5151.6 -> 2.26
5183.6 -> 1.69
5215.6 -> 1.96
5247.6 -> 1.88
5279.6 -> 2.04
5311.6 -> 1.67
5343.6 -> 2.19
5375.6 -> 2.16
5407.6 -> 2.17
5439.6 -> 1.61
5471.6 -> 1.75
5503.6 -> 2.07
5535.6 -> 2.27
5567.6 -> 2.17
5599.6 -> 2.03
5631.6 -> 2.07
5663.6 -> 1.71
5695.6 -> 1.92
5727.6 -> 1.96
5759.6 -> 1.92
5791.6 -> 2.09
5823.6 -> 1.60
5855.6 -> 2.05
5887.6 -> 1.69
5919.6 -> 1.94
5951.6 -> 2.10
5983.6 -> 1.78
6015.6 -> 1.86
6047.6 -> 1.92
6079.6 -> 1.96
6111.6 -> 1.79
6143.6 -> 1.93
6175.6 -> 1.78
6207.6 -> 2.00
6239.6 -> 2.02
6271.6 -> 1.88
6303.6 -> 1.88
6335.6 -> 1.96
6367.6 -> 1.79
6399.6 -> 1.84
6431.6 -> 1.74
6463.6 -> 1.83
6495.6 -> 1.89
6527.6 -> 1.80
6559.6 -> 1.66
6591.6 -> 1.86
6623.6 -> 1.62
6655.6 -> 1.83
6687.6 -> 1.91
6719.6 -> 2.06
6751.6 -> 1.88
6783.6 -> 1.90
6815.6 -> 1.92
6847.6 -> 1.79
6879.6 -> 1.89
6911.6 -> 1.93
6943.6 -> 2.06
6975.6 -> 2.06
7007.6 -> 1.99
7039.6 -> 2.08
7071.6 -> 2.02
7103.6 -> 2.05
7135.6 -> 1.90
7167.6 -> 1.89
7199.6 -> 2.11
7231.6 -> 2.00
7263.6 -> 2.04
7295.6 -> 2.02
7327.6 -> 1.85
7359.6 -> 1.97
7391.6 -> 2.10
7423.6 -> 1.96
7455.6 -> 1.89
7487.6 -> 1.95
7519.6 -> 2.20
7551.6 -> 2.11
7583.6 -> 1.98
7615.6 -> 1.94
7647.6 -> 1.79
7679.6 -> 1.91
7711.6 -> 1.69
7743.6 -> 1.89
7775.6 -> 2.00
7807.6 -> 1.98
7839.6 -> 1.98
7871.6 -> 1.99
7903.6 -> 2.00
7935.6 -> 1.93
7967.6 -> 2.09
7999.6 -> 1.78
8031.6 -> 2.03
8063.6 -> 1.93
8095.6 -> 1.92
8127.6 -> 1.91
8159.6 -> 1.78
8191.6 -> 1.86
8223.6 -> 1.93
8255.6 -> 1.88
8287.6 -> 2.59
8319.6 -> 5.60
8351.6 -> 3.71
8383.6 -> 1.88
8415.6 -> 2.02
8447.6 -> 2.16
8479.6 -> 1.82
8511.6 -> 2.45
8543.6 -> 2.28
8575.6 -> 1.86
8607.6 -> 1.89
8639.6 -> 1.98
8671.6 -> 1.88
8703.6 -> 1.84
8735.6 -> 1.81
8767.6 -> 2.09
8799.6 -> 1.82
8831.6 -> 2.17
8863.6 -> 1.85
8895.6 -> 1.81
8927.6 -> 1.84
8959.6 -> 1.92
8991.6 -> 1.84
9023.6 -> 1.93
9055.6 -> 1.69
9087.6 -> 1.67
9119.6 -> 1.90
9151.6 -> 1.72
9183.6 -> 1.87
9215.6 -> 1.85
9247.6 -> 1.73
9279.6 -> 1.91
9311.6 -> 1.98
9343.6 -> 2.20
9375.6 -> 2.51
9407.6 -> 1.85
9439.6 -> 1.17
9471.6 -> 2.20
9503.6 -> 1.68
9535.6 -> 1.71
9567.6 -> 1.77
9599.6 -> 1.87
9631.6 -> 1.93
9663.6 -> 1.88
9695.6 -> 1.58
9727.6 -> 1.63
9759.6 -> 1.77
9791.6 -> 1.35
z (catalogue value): 0.267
